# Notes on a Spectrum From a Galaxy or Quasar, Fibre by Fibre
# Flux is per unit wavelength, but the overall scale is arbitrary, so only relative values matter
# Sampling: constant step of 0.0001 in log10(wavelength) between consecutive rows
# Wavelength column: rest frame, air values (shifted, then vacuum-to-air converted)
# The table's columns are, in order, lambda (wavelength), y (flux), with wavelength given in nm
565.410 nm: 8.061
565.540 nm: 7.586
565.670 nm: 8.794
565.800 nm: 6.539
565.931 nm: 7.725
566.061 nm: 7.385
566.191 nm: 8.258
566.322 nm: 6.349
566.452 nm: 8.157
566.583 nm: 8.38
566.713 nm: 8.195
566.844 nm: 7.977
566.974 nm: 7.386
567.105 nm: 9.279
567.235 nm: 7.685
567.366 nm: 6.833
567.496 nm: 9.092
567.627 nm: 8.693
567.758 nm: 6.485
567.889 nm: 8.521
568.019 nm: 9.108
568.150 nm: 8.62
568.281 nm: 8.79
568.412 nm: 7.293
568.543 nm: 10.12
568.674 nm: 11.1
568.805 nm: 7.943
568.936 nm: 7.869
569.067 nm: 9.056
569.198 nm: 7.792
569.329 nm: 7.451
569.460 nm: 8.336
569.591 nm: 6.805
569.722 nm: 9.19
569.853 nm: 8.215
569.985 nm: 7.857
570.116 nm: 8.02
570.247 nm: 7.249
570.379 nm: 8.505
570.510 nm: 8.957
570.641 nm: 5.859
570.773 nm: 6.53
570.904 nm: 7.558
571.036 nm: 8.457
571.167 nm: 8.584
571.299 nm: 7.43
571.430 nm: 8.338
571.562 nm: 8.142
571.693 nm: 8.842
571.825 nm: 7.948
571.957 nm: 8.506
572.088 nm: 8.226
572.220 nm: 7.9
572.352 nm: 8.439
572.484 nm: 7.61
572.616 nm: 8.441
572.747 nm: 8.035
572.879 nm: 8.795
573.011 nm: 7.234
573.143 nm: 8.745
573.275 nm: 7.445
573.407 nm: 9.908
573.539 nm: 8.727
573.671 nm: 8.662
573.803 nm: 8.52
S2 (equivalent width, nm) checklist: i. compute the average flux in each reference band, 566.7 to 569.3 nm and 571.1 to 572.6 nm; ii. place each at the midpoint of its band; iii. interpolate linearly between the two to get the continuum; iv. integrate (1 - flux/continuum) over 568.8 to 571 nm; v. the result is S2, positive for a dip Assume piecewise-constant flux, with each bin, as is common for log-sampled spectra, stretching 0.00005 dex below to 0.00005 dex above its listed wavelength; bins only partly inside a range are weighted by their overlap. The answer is 0.119 nm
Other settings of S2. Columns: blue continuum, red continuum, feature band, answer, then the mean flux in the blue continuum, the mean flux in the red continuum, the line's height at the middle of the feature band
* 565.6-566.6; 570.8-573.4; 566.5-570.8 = -0.16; 7.66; 8.16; 7.87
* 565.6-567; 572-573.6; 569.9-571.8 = 0.06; 7.75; 8.3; 8.13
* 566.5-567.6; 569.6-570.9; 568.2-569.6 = -0.10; 8.13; 7.76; 7.92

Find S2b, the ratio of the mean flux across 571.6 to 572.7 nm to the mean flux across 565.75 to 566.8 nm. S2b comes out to 1.1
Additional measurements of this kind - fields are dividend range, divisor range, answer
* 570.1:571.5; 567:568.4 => 0.94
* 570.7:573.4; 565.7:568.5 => 1.02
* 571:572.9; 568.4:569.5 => 0.96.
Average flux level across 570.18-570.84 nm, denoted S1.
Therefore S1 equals 7.42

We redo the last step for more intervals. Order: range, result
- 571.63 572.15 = 8.38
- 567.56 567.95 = 7.88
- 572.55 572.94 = 8.43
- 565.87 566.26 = 7.78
